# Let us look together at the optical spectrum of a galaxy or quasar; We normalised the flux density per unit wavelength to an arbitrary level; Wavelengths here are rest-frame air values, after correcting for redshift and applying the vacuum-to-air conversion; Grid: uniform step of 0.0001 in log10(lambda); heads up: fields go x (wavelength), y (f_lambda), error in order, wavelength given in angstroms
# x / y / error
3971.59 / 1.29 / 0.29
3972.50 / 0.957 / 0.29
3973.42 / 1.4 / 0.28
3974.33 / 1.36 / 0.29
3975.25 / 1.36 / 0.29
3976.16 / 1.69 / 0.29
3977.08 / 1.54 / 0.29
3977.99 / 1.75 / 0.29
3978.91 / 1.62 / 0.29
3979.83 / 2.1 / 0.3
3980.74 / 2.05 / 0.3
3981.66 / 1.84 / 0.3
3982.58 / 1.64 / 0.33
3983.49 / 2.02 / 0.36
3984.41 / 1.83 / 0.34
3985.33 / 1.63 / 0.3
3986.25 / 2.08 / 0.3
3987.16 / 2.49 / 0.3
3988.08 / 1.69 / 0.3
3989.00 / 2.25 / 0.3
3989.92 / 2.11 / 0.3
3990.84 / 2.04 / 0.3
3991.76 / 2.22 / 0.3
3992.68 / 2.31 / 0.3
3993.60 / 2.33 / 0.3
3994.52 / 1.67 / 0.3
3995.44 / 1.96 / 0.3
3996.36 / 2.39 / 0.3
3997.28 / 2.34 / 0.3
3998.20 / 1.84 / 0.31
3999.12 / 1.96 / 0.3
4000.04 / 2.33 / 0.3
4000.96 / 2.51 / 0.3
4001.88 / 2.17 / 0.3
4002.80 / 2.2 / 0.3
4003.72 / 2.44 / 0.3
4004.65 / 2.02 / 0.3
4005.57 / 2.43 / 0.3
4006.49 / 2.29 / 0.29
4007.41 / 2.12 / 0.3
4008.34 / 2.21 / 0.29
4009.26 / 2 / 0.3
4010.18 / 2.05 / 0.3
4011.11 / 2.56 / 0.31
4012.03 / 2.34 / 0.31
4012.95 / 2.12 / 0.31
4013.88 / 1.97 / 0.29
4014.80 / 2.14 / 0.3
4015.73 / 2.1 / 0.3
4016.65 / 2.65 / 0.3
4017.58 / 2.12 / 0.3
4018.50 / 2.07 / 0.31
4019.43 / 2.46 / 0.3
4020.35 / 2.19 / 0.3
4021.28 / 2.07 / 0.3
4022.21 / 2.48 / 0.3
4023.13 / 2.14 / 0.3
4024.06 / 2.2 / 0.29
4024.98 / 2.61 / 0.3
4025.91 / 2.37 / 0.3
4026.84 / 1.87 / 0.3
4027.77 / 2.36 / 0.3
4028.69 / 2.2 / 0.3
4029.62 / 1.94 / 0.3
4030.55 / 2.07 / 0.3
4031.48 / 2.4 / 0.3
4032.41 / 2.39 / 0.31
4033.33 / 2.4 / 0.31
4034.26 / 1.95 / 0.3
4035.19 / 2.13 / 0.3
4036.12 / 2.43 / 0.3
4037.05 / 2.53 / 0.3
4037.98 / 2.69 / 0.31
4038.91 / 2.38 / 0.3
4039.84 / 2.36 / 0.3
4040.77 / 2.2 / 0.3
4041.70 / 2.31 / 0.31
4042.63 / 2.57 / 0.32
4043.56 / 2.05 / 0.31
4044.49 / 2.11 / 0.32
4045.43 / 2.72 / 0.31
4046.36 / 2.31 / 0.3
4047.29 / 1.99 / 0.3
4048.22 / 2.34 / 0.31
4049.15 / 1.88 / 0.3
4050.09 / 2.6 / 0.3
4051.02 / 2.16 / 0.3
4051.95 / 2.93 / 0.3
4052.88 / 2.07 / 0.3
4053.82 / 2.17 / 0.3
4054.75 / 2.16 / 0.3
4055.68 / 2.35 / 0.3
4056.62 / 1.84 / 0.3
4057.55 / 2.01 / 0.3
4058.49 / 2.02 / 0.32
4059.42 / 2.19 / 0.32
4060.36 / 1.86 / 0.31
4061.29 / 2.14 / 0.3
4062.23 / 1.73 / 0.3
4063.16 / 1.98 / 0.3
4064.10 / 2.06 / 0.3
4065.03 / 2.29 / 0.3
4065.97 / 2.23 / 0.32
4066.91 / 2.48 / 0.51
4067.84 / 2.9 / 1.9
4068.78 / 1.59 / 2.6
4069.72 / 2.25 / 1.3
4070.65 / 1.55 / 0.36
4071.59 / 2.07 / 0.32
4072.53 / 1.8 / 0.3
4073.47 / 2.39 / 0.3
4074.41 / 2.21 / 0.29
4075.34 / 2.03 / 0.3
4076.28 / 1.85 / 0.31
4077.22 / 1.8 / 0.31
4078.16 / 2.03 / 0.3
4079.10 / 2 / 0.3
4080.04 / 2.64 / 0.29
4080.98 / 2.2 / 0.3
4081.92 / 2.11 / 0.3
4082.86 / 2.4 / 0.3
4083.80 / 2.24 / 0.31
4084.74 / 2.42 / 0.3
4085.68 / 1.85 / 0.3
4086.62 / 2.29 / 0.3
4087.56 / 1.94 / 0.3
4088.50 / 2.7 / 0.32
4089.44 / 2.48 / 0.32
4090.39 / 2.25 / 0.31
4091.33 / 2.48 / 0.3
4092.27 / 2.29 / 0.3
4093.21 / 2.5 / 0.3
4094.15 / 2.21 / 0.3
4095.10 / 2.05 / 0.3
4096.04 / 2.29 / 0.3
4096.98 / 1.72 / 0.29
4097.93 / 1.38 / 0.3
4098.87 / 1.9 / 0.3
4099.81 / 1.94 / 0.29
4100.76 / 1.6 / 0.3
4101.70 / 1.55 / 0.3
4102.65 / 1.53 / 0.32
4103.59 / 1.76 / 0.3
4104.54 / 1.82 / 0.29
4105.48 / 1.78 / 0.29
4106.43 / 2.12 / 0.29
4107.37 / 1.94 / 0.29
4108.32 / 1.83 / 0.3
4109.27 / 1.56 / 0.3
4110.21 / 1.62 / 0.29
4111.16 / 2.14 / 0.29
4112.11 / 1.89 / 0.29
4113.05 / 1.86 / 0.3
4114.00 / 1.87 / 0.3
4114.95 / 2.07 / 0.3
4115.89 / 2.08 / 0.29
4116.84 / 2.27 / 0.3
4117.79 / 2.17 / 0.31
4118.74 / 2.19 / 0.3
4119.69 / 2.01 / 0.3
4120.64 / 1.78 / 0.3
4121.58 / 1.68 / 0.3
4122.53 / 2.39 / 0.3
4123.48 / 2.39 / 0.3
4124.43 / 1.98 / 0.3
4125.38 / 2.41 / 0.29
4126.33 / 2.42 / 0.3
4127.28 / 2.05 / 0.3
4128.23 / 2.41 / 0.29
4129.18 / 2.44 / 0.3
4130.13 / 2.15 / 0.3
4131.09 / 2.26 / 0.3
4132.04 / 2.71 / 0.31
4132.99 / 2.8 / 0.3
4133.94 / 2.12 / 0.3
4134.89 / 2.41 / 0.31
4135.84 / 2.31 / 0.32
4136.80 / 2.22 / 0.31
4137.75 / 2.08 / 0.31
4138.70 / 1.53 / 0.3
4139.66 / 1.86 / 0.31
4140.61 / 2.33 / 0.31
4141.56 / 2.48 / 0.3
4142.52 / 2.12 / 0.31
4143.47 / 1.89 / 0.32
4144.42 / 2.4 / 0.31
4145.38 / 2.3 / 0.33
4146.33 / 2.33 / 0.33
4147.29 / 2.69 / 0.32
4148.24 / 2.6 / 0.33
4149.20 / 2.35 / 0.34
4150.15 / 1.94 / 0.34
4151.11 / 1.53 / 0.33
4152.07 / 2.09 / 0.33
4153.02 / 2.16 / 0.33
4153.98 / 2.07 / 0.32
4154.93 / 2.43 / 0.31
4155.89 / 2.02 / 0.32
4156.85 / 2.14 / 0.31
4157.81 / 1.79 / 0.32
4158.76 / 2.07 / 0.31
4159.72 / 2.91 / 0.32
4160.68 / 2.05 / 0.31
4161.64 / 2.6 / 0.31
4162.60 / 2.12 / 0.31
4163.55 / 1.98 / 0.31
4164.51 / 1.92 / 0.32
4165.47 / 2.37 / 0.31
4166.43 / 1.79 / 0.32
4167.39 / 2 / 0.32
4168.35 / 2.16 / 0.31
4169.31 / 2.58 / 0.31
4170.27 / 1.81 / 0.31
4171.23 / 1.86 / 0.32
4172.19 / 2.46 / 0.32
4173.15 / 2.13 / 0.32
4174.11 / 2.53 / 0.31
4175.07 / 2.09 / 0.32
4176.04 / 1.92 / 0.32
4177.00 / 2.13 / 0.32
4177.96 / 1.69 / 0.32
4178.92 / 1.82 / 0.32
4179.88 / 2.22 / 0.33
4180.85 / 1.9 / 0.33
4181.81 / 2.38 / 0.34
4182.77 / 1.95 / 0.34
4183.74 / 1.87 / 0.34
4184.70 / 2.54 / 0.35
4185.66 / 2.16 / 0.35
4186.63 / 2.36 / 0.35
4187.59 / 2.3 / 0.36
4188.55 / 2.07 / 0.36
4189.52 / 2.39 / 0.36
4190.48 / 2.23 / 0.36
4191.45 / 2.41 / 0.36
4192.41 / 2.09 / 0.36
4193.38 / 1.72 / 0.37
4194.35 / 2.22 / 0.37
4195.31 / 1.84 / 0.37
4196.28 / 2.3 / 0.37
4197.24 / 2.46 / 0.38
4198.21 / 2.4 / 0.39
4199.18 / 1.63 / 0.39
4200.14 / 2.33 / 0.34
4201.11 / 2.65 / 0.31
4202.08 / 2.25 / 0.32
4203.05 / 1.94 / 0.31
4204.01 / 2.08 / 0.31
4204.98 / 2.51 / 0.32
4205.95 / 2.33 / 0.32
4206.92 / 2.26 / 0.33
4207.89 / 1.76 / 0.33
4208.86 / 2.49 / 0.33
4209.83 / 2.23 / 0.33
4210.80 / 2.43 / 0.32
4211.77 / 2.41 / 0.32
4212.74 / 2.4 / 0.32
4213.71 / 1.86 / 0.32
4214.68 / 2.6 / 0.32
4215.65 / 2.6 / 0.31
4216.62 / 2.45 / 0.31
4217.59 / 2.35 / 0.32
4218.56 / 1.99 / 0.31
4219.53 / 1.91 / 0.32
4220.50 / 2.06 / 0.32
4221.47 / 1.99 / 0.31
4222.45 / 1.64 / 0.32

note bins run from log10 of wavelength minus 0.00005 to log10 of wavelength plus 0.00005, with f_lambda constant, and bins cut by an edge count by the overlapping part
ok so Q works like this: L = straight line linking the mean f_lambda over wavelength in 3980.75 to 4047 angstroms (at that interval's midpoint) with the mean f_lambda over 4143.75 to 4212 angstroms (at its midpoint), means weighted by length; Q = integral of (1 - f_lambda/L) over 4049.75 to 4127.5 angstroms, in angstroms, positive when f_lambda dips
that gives 3.9 angstroms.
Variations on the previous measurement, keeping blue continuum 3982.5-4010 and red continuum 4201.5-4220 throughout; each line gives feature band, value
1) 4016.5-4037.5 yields -1.1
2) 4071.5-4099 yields 0.3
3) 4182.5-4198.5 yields 0.4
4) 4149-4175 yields 1.0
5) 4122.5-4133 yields -0.7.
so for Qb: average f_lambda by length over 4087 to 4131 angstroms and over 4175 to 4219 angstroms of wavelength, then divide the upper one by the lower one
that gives 1.1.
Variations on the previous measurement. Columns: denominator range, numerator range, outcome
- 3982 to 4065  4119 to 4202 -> 0.99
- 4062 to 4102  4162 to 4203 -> 1.01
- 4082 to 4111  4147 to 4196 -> 1.06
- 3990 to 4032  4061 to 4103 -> 0.95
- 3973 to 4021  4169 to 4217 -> 1.07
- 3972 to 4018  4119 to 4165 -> 1.09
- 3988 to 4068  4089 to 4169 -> 0.95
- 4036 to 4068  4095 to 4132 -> 0.88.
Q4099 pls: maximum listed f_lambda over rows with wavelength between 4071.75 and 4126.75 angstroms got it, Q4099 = 2.7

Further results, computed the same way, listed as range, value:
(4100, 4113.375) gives 2.14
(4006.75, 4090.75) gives 2.93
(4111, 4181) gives 2.91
